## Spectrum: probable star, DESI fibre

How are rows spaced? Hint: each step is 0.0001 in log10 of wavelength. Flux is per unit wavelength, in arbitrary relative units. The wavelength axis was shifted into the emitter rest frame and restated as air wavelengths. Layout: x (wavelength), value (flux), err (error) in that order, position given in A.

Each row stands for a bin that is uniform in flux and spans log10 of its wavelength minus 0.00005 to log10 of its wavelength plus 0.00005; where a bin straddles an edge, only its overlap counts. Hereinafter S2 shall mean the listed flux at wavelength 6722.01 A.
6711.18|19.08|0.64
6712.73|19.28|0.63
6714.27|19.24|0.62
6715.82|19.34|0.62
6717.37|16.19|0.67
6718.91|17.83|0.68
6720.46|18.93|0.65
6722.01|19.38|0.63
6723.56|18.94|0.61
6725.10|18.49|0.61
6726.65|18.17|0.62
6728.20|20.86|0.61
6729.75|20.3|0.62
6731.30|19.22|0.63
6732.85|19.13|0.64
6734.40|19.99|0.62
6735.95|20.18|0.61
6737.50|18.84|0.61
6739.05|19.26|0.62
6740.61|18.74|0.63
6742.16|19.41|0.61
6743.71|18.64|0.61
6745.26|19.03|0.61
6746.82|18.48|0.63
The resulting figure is 19.38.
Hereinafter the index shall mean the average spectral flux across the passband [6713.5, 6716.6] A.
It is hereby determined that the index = 19.3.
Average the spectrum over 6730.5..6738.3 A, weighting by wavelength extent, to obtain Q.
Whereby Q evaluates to 19.5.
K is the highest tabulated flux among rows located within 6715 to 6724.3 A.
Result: 19.38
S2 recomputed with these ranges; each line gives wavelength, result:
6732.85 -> 19.13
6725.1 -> 18.49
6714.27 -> 19.24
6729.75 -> 20.3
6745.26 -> 19.03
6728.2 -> 20.86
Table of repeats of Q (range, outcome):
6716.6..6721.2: 17.7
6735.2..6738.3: 19.5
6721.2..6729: 19.2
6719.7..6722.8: 19.1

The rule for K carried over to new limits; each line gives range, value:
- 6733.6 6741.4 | 20.18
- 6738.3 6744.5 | 19.41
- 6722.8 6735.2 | 20.86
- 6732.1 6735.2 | 19.99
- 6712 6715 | 19.28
